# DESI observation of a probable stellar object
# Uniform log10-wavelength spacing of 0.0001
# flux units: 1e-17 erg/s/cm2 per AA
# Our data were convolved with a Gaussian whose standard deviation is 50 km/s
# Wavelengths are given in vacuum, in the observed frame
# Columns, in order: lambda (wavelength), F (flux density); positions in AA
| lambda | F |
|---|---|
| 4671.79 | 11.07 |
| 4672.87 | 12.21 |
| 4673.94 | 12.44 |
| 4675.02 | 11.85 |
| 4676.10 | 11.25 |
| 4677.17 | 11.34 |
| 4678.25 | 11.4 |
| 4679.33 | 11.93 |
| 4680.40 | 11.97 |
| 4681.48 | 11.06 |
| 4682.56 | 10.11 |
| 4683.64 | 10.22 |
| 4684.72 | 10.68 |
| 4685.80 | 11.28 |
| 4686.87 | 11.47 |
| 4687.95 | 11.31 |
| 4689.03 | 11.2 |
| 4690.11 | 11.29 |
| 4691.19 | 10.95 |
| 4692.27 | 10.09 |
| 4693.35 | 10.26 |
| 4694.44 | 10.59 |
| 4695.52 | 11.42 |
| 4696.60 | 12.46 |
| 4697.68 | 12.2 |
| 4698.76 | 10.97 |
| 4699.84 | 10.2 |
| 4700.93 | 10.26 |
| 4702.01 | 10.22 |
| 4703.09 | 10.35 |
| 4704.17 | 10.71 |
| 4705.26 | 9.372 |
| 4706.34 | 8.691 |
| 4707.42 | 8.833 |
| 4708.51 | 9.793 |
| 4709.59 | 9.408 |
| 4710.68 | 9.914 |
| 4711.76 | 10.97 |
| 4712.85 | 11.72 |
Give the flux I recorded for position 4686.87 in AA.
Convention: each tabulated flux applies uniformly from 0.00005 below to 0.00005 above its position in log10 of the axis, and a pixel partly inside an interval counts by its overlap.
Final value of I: 11.47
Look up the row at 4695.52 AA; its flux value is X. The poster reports 11.42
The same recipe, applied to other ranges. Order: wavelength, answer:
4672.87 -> 12.21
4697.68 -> 12.2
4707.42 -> 8.833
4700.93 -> 10.26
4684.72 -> 10.68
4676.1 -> 11.25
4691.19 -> 10.95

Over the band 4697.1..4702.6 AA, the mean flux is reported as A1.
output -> 10.8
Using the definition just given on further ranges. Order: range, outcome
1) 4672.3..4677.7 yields 11.8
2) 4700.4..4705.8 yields 10.2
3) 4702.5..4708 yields 9.6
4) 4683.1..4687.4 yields 10.9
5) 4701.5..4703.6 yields 10.3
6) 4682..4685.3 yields 10.3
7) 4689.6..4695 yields 10.6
